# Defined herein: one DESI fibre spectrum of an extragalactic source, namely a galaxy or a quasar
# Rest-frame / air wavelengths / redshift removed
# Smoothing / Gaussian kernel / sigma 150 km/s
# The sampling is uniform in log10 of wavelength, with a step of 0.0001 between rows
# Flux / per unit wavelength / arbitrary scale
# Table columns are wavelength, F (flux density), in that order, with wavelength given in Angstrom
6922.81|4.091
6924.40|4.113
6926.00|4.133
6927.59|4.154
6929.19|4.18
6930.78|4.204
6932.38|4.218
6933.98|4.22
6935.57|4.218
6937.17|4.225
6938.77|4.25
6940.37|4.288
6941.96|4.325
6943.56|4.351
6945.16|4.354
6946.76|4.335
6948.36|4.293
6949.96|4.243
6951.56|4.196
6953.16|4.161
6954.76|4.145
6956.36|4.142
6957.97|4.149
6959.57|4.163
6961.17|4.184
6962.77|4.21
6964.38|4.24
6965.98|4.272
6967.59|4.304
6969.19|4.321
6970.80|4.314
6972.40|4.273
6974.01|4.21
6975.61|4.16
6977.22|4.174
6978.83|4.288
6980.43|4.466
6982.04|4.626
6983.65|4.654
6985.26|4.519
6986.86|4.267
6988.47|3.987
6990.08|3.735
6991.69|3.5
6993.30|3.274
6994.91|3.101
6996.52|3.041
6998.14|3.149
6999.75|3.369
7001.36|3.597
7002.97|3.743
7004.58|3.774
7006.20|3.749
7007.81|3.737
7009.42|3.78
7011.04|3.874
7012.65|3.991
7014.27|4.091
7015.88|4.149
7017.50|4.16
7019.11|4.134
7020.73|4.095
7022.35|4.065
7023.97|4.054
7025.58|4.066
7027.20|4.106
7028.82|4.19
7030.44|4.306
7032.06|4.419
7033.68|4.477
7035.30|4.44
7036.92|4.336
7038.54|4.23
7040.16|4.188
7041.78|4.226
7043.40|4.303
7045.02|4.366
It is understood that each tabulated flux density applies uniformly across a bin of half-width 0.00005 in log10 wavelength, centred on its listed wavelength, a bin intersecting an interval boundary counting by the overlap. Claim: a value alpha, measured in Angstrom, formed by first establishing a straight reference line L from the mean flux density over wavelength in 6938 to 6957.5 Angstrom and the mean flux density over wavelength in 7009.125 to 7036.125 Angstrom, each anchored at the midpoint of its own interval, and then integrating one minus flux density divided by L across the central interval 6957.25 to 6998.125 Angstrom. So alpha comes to 1.3 Angstrom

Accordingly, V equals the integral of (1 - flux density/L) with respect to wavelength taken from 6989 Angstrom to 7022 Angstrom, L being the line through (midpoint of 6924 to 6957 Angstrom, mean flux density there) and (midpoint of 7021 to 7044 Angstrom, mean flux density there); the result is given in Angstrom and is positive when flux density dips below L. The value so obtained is 4.10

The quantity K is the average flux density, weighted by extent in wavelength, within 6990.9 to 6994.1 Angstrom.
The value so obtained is 3.39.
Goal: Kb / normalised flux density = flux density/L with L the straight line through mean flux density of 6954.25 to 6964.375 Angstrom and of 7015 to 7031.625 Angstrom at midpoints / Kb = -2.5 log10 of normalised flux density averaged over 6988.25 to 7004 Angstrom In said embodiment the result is 0.206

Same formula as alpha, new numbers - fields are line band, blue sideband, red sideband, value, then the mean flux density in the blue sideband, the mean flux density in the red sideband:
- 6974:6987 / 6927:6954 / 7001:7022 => -1.0 Angstrom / 4.25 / 3.92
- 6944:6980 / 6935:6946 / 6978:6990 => 0.7 Angstrom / 4.29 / 4.36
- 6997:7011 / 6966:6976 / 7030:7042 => 2.2 Angstrom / 4.27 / 4.33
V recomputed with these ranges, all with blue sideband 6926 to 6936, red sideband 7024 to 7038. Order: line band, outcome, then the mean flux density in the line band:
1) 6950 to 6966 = 0.1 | 4.19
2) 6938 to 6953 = -0.3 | 4.29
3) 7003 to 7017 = 1.2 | 3.89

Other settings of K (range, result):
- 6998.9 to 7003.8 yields 3.57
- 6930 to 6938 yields 4.21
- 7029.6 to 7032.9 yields 4.36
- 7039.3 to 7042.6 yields 4.21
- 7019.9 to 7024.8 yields 4.07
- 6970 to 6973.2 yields 4.3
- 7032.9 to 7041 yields 4.33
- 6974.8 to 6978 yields 4.17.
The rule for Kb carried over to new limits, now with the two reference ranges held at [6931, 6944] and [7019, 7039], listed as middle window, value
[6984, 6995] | 0.10 mag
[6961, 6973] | -0.01 mag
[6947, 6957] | 0.01 mag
